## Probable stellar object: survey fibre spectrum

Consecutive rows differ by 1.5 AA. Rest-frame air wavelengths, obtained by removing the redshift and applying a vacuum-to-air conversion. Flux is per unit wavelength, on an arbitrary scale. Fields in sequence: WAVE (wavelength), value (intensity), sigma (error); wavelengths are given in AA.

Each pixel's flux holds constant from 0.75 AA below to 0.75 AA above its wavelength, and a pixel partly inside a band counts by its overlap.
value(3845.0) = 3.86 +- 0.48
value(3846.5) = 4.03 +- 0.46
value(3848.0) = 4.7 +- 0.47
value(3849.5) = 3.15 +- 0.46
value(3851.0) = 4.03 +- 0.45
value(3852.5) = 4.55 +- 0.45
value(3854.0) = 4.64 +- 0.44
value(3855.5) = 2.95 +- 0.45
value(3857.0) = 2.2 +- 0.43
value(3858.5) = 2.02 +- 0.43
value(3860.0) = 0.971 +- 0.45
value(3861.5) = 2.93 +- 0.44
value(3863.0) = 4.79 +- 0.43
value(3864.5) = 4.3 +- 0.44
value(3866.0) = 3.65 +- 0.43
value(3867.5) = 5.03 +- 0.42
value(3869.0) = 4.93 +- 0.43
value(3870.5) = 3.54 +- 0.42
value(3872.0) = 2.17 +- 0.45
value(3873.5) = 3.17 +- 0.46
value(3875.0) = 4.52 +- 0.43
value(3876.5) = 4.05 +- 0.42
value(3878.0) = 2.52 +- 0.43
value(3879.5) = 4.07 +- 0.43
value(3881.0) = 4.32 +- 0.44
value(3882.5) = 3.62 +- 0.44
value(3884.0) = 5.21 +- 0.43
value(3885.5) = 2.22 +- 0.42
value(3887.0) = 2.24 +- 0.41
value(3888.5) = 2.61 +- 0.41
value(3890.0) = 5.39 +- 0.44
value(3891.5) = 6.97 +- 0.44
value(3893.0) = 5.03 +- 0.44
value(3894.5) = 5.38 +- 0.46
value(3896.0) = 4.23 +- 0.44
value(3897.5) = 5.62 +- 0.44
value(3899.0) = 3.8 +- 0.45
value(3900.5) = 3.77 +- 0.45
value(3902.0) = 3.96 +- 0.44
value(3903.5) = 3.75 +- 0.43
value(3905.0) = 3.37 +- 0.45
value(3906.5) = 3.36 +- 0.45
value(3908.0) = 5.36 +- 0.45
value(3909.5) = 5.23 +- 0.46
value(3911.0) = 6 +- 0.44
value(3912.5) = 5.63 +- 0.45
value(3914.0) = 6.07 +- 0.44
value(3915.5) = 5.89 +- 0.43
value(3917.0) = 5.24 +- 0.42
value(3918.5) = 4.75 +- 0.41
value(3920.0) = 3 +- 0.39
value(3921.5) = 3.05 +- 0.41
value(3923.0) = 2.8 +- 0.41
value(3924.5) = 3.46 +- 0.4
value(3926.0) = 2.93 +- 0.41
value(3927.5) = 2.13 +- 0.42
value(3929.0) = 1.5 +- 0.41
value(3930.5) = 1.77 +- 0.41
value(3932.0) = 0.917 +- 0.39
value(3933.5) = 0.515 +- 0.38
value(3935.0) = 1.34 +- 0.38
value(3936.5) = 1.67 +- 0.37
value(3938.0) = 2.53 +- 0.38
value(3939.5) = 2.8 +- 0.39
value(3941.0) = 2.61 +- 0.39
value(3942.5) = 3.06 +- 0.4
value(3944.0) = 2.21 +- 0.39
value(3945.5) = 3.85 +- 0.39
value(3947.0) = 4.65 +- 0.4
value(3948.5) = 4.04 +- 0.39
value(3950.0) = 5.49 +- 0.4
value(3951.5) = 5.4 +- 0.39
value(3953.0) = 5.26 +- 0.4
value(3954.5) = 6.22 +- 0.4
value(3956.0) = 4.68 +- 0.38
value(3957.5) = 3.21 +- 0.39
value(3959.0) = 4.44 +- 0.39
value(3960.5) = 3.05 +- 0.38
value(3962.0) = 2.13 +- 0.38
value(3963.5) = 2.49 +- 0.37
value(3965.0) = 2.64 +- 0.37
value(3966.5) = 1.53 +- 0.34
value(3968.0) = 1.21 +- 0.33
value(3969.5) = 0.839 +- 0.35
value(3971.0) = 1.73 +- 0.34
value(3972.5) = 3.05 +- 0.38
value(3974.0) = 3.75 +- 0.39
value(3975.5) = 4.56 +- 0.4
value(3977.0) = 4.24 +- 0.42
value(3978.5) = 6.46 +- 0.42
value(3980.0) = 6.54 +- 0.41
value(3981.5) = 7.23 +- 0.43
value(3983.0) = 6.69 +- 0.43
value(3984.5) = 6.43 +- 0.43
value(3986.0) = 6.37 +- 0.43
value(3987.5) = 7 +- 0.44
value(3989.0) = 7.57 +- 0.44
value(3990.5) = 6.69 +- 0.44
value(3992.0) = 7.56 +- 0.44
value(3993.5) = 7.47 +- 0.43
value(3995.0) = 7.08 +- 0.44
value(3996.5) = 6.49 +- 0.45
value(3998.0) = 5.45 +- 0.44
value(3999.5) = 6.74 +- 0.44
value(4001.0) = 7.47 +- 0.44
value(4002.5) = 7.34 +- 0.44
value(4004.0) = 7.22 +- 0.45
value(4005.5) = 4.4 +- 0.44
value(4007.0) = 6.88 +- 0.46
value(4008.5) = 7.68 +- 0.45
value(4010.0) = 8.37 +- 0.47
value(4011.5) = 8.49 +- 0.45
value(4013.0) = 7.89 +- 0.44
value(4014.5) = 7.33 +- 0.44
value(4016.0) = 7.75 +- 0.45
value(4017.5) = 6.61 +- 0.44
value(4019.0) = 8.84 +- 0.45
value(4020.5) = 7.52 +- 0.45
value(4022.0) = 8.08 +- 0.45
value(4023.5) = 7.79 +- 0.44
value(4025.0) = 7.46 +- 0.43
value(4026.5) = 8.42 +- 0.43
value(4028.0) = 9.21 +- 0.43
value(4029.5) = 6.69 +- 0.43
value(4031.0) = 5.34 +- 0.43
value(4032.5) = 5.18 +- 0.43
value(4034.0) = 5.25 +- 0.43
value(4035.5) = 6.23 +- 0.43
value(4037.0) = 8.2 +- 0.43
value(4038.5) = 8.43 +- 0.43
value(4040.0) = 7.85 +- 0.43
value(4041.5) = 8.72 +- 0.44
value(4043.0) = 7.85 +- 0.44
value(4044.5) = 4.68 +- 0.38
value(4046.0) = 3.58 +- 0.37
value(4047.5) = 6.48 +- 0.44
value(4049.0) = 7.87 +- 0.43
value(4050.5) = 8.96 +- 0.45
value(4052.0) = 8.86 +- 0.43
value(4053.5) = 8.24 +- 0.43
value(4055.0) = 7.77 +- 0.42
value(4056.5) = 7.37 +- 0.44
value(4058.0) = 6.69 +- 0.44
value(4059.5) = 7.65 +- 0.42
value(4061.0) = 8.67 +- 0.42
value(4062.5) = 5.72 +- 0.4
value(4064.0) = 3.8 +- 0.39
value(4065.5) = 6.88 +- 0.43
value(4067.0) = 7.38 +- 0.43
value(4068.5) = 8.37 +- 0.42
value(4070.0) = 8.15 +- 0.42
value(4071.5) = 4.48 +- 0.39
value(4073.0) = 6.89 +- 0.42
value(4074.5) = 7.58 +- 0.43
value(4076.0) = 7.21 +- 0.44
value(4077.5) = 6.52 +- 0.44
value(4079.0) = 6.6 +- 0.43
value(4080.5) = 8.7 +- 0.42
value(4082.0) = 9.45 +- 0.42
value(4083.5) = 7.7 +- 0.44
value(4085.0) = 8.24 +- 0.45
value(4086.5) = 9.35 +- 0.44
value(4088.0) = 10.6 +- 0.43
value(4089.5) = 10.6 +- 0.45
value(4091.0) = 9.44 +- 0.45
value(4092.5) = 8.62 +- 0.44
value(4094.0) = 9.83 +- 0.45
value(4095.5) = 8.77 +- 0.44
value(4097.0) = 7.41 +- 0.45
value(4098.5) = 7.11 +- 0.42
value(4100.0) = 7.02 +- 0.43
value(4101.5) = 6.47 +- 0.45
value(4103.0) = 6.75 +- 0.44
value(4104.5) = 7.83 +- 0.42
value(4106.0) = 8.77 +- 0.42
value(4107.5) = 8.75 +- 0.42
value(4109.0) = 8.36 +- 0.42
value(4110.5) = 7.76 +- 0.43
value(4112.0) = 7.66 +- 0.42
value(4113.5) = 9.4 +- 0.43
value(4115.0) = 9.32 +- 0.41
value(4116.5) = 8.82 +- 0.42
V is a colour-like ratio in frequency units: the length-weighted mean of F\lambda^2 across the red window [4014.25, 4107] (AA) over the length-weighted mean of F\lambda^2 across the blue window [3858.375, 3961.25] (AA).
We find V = 2.15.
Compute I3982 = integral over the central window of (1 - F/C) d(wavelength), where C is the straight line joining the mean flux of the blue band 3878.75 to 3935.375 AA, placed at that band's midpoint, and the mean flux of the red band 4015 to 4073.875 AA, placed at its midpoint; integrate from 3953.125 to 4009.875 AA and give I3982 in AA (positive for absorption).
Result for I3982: 5.0 AA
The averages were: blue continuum 3.87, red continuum 7.18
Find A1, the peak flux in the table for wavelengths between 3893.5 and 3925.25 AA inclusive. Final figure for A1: 6.07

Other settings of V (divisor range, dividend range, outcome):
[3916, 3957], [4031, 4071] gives 2.28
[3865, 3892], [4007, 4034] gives 2.07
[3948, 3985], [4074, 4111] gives 2.13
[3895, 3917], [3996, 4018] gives 1.57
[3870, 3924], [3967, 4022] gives 1.56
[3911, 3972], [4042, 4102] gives 2.50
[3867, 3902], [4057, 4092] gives 2.07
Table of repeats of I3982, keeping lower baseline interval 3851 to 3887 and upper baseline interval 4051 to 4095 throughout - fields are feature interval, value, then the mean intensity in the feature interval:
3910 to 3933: 4.7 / 3.66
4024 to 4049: 0.7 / 6.89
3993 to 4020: -3.1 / 7.19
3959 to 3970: 6.7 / 2.18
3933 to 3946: 7.1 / 2.29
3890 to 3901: -2.5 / 5.03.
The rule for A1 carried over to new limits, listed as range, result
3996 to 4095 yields 10.6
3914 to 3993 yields 7.57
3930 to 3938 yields 2.53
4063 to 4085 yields 9.45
